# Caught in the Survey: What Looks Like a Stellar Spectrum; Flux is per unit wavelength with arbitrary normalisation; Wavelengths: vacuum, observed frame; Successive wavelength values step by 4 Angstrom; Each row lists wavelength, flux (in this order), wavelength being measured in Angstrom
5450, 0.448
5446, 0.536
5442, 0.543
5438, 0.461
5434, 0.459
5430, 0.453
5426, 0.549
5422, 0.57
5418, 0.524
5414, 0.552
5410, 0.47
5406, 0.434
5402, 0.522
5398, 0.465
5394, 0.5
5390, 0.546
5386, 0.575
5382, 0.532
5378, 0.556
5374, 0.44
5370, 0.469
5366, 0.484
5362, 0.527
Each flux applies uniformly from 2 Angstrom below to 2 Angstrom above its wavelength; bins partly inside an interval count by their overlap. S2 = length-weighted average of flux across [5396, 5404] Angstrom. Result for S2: 0.494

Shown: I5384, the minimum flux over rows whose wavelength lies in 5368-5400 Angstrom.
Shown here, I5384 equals 0.44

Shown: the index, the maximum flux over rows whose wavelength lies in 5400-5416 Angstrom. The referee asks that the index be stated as 0.552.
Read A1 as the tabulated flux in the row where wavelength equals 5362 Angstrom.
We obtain 0.527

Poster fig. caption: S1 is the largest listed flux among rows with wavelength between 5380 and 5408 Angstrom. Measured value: 0.575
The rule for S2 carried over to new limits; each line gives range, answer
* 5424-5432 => 0.501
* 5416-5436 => 0.511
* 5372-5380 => 0.498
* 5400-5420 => 0.5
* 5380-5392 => 0.551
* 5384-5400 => 0.522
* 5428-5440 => 0.458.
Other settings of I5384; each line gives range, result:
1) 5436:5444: 0.461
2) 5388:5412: 0.434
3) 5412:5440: 0.453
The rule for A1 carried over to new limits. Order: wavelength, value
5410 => 0.47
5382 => 0.532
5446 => 0.536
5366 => 0.484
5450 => 0.448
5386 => 0.575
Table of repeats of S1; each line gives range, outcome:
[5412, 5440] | 0.57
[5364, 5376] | 0.484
